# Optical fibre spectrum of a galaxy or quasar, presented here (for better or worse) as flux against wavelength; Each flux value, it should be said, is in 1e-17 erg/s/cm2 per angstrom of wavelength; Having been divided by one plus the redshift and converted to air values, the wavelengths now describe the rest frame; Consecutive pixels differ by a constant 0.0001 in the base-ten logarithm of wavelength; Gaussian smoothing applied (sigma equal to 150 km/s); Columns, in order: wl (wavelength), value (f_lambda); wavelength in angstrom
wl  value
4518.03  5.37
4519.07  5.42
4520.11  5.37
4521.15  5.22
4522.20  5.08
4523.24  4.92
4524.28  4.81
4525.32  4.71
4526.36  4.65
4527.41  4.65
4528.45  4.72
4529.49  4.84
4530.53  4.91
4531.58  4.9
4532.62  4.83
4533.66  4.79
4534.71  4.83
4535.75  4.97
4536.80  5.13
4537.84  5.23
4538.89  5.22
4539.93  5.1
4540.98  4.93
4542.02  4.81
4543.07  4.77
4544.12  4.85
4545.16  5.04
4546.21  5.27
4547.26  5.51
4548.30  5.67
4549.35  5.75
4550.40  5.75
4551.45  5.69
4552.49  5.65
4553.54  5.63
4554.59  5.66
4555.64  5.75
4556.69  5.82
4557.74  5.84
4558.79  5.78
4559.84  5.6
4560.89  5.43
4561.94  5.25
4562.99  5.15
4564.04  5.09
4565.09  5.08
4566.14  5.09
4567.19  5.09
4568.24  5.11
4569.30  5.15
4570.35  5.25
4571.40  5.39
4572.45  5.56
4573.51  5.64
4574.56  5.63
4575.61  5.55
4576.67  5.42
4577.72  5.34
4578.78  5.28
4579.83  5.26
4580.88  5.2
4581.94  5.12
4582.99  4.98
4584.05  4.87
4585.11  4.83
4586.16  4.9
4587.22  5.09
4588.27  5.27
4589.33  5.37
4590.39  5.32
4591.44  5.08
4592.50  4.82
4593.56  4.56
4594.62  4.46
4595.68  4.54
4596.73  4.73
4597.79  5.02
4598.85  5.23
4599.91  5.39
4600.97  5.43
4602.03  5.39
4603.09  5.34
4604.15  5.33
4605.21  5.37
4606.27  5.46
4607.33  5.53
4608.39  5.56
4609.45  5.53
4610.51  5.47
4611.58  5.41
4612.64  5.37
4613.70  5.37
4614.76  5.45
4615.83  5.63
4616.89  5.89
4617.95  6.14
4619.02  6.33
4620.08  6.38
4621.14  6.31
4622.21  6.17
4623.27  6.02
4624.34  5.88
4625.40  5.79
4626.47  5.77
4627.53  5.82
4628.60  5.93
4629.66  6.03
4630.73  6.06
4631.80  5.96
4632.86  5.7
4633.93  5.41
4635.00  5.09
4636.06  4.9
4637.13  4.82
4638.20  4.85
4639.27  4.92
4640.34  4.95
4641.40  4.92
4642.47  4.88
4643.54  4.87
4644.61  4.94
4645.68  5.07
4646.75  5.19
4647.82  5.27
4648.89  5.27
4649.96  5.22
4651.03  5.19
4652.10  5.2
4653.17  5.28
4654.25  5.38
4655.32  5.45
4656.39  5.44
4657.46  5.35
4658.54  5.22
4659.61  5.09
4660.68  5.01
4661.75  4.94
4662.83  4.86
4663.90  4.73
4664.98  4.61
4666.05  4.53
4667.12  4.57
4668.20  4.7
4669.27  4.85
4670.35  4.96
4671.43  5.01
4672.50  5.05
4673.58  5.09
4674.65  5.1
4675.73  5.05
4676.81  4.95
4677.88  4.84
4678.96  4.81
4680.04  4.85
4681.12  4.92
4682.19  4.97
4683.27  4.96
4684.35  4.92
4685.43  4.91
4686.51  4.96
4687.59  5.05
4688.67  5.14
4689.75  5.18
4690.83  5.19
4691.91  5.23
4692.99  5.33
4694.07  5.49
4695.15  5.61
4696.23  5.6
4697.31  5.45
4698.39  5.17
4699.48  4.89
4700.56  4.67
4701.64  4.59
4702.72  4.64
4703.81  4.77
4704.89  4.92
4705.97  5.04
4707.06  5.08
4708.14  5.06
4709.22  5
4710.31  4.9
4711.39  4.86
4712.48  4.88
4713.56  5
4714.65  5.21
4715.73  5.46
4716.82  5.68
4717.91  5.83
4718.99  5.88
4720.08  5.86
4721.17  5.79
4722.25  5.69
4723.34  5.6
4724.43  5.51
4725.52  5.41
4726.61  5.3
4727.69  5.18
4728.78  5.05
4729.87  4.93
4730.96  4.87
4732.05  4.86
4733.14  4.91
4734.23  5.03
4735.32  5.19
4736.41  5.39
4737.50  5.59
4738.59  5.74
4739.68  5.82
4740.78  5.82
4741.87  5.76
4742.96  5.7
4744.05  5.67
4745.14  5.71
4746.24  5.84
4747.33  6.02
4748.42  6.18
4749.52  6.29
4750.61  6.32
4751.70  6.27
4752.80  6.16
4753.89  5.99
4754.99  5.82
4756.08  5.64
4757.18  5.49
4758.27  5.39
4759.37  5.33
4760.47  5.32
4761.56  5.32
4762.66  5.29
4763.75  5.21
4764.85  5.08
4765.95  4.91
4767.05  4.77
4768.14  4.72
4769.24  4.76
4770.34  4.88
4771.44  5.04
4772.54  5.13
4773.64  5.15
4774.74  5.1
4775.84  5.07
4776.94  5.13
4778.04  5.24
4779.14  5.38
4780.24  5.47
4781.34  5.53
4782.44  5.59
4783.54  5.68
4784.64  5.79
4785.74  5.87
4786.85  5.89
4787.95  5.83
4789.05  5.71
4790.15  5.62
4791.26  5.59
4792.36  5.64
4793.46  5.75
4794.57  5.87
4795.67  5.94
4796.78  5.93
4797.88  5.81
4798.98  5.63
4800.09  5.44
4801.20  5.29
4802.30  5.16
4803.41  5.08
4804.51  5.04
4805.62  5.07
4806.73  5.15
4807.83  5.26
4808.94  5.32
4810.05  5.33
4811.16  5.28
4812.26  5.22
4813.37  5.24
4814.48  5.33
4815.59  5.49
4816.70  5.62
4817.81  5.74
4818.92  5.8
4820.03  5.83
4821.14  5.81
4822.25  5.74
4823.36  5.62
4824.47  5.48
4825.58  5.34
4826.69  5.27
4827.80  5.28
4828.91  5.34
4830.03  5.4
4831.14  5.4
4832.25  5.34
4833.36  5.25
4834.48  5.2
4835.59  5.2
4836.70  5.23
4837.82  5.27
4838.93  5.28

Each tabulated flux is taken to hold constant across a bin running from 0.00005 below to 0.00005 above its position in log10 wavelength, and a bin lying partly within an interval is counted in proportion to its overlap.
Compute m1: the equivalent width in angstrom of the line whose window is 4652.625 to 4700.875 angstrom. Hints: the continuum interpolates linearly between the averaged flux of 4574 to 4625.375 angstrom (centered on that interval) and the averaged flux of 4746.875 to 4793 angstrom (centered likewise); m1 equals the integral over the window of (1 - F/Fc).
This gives 3.3 angstrom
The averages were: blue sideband 5.38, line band 5.05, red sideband 5.49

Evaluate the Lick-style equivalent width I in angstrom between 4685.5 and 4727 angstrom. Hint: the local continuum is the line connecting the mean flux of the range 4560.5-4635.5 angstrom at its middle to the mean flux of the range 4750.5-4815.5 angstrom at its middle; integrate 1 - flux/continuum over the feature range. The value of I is 1.4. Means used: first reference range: 5.41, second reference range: 5.42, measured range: 5.23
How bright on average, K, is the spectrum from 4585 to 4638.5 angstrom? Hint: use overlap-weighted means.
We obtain 5.45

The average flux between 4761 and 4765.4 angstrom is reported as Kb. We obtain 5.23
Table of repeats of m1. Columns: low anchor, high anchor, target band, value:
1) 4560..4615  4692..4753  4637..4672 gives 1.9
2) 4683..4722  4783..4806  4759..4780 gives 1.5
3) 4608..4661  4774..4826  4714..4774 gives 0.2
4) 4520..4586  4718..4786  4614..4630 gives -2.0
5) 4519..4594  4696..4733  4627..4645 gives -0.4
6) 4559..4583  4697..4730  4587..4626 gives -1.3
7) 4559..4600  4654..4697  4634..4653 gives 0.1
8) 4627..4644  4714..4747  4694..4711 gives 1.2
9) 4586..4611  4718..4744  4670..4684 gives 1.0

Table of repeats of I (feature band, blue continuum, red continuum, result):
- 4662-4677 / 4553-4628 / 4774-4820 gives 1.59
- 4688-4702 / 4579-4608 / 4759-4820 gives 0.13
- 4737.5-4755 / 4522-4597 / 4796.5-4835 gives -1.94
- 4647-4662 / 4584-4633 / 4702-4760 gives 0.63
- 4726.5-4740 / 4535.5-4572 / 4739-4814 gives 0.63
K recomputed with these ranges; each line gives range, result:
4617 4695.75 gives 5.25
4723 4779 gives 5.41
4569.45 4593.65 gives 5.22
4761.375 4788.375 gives 5.27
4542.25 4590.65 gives 5.34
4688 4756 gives 5.41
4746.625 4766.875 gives 5.65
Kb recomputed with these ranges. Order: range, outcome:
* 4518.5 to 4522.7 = 5.27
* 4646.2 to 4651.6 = 5.23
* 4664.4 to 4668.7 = 4.6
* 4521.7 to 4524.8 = 4.94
